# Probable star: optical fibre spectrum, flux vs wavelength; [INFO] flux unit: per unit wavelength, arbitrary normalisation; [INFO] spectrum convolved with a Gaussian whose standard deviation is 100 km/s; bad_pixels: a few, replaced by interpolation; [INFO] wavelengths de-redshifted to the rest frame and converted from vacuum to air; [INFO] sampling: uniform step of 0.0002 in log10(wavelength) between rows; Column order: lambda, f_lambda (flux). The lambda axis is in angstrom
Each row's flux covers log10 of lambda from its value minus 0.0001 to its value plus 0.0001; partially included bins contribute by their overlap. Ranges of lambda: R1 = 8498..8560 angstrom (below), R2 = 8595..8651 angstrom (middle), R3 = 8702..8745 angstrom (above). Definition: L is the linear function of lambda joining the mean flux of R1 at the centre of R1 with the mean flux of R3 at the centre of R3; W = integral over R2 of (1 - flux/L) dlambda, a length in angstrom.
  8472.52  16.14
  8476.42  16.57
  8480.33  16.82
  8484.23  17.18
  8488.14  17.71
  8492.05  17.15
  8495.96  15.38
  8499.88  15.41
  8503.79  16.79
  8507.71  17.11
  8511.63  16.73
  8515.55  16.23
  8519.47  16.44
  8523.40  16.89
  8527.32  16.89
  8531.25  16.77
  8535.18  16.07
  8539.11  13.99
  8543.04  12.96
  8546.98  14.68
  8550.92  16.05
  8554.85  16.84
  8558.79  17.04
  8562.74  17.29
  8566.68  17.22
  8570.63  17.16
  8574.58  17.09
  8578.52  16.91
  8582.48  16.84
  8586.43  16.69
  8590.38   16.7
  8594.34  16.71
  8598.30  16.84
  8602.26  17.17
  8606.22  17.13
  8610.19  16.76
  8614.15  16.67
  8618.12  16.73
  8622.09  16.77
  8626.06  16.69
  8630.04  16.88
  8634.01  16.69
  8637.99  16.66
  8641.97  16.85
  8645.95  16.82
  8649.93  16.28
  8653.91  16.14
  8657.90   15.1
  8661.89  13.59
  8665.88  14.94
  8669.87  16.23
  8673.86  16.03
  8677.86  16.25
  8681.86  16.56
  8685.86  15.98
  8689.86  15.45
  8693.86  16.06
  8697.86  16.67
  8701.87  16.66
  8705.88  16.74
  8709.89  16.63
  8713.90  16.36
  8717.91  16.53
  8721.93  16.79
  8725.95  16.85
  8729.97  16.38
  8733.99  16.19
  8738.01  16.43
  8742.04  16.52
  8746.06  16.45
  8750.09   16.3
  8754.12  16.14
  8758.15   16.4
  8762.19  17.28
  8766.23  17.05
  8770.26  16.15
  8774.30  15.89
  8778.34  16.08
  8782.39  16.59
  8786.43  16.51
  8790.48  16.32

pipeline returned -1.7 angstrom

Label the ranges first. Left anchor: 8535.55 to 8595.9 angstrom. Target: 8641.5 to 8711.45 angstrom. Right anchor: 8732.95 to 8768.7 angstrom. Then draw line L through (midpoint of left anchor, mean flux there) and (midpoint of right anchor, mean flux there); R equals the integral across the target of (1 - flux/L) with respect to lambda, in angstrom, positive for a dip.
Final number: 1.7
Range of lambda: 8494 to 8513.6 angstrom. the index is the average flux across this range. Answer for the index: 16.3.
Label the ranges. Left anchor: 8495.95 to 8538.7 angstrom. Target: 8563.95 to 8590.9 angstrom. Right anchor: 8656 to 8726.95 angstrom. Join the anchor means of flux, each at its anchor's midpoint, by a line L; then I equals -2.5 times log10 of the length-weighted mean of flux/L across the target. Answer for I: -0.05 mag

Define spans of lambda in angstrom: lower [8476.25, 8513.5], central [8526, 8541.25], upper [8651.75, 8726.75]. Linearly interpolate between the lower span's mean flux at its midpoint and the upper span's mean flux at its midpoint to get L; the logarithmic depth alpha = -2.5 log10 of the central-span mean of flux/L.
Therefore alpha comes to 0.05 mag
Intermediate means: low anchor 16.7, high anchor 16.1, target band 15.9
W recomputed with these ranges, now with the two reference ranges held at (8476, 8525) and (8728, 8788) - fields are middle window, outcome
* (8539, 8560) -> 1.64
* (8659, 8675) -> 1.31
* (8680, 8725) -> 0.16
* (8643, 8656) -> 0.06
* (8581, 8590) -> -0.10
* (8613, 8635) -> -0.27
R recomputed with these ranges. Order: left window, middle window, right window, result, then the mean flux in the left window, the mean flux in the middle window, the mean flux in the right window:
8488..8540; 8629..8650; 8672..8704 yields -0.60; 16.4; 16.7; 16.2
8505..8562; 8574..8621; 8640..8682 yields -2.57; 16.1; 16.8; 15.9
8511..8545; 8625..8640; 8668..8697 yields -0.66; 15.9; 16.7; 16.1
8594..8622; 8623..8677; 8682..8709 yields 1.65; 16.9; 16.1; 16.3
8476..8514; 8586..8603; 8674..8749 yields -0.26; 16.7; 16.8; 16.4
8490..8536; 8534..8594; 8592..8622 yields 1.58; 16.5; 16.3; 16.8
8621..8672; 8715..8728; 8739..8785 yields -0.29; 16.1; 16.7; 16.4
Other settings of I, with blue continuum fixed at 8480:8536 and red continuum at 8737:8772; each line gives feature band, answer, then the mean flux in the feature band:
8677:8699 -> 0.03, 16.1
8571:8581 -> -0.03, 17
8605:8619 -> -0.01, 16.8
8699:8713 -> -0.01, 16.6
